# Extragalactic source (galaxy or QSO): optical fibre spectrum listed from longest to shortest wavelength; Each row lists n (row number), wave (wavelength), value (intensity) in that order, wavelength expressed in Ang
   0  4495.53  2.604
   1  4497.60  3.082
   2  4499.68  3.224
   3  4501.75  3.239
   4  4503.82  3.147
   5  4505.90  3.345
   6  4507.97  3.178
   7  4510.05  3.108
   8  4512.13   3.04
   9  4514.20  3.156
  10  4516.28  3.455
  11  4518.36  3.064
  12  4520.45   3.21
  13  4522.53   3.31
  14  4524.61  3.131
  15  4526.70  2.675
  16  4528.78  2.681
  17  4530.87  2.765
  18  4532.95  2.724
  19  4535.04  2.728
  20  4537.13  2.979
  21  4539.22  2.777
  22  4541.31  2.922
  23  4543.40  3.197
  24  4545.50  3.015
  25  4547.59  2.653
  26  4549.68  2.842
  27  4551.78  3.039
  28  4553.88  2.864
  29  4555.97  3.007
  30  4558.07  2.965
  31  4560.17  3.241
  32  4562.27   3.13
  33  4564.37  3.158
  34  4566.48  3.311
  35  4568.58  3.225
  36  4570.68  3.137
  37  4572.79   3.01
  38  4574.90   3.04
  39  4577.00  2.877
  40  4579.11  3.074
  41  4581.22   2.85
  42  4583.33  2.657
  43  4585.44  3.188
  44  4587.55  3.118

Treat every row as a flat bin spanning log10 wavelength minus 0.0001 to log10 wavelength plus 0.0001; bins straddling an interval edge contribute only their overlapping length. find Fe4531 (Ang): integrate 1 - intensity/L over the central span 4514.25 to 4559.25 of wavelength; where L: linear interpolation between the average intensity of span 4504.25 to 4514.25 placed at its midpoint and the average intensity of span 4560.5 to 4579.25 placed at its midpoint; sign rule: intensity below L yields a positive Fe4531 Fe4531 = 2.6 Ang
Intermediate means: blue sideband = 3.17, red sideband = 3.11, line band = 2.96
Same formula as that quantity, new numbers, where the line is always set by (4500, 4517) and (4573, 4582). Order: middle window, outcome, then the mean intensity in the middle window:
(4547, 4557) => 0.5 Ang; 2.89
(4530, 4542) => 1.1 Ang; 2.81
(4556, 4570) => -0.7 Ang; 3.16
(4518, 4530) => 0.6 Ang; 3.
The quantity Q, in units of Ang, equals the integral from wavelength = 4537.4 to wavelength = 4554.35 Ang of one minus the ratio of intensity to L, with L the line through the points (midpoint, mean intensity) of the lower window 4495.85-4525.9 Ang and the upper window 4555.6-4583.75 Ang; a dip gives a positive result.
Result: 1.0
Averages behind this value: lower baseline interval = 3.17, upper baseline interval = 3.06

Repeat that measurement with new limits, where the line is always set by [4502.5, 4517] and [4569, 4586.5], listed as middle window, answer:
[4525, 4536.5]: 1.4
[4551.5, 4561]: 0.1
